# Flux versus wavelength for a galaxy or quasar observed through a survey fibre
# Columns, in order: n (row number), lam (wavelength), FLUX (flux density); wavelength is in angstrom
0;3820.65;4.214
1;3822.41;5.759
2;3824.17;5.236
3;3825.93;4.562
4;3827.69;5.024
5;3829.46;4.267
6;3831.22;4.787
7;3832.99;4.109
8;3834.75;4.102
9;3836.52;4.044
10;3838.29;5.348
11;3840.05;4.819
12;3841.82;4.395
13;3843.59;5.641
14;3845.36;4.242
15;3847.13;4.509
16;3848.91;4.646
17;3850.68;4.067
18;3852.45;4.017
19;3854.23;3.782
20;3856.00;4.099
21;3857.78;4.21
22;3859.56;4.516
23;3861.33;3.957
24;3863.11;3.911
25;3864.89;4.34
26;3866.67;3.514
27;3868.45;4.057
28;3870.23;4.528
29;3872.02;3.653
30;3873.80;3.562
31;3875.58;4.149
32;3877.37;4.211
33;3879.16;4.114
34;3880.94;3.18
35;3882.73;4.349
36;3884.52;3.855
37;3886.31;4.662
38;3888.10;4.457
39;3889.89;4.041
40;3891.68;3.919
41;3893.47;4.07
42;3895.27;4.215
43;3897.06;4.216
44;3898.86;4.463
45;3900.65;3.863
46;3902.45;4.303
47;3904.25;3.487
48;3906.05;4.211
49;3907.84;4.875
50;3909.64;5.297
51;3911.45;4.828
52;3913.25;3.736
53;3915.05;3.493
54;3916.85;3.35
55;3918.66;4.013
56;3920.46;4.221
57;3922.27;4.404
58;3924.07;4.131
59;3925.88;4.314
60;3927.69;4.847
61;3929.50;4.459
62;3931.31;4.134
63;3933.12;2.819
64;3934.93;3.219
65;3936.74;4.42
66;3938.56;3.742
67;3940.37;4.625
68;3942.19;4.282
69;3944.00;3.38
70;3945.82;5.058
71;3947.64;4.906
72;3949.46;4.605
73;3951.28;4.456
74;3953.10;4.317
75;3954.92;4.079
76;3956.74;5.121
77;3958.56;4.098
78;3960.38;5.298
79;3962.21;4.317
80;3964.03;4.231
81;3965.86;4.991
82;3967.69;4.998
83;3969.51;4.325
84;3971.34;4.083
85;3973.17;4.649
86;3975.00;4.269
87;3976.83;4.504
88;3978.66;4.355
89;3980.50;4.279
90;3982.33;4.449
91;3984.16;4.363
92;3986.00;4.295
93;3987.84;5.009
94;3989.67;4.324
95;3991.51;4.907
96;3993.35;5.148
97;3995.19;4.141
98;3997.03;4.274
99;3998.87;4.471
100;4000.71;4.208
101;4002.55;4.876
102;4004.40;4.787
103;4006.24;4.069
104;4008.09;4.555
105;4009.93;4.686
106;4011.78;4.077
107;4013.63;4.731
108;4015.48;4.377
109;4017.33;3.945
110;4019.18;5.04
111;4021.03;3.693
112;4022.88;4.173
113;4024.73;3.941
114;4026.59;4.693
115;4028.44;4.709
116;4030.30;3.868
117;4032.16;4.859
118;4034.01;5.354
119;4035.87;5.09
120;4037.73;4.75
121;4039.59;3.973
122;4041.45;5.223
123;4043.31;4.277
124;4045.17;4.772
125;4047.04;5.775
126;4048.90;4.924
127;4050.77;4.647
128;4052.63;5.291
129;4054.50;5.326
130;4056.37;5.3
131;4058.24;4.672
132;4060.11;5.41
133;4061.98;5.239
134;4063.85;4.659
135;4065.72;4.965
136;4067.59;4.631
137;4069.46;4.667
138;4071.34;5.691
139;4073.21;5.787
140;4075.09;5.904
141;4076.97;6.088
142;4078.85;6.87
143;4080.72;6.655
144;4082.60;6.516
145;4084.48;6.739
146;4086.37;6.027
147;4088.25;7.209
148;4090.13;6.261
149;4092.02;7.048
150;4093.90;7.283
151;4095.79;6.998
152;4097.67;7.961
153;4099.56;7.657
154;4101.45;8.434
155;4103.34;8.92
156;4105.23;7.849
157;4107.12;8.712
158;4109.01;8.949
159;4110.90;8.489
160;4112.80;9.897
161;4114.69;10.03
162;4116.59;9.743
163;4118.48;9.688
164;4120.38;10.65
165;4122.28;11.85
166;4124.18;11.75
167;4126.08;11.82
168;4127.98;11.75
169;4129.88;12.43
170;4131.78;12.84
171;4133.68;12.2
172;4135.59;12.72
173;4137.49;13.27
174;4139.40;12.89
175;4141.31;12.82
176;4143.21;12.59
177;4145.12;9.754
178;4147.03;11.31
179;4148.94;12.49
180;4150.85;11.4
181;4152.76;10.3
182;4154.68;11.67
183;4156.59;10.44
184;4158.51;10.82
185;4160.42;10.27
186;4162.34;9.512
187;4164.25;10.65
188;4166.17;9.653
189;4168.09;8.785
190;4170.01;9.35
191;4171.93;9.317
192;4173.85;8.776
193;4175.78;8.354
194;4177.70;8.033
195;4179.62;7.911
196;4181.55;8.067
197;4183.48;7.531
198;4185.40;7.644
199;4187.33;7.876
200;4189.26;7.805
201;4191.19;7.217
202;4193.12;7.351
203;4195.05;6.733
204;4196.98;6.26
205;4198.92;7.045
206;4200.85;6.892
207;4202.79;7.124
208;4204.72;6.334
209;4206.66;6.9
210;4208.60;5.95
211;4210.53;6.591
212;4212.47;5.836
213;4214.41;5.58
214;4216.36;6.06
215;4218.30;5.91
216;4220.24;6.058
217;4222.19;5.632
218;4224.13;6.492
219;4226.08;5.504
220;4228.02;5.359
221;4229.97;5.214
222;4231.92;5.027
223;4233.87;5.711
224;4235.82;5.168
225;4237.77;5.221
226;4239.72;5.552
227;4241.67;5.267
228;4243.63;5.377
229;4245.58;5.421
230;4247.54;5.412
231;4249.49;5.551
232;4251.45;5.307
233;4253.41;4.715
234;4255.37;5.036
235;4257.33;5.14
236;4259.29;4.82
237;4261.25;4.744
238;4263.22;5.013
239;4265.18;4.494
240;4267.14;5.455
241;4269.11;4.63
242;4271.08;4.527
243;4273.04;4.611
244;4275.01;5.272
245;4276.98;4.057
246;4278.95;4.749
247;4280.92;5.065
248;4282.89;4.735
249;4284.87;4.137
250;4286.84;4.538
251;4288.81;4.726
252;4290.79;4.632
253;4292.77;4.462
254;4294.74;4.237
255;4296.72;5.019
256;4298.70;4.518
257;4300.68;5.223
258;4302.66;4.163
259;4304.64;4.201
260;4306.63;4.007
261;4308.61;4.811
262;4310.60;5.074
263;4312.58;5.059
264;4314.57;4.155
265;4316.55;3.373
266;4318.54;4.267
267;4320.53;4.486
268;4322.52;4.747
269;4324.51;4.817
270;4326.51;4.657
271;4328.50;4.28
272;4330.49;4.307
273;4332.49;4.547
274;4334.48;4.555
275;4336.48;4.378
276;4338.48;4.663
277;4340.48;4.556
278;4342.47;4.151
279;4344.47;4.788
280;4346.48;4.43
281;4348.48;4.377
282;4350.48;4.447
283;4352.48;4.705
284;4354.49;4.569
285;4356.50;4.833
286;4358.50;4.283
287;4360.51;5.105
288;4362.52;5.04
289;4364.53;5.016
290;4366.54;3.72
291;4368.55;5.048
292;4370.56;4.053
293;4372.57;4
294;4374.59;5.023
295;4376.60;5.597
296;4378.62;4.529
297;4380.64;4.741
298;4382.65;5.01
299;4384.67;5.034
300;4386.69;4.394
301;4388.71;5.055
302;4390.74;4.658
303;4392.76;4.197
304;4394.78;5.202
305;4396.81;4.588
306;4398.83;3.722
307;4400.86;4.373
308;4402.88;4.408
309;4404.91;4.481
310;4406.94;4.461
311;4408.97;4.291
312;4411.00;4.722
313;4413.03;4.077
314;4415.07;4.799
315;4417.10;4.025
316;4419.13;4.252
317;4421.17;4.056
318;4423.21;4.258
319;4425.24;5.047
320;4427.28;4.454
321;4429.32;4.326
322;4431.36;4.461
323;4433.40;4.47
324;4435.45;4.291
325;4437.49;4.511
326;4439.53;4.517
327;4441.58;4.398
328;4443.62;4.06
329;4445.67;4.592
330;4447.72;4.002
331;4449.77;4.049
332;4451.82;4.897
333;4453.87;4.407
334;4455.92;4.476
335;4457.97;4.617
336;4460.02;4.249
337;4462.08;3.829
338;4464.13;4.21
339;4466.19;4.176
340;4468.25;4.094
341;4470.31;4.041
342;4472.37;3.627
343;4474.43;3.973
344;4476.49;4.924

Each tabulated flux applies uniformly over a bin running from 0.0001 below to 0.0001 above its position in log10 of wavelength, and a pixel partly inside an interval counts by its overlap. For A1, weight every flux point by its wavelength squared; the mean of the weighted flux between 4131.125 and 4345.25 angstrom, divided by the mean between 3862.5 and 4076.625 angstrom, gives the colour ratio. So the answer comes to 1.66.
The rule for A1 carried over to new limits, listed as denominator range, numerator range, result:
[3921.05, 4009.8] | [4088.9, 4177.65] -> 2.49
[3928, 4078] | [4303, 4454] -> 1.17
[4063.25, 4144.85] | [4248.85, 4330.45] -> 0.58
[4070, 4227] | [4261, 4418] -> 0.58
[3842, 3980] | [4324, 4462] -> 1.34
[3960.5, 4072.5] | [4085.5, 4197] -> 2.18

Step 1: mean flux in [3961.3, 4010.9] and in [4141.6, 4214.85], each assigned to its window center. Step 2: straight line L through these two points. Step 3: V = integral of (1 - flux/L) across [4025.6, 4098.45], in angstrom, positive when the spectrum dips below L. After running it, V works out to 7.4 angstrom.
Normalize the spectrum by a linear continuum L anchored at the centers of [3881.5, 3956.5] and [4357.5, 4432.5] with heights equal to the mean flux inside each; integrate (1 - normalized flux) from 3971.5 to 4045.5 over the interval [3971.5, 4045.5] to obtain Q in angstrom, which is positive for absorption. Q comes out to -4.0 angstrom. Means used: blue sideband 4.2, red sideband 4.55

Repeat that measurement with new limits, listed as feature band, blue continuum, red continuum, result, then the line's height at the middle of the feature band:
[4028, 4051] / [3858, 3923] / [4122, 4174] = 9.6 angstrom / 8.23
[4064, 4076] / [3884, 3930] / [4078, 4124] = 3.8 angstrom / 7.61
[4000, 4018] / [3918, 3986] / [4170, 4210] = 2.3 angstrom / 5.1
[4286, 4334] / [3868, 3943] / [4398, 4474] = -2.8 angstrom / 4.27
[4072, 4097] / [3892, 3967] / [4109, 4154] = 8.1 angstrom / 9.72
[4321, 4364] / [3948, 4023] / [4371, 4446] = -0.8 angstrom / 4.51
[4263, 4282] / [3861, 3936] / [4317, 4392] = -1.1 angstrom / 4.51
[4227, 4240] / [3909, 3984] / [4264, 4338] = -2.3 angstrom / 4.52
